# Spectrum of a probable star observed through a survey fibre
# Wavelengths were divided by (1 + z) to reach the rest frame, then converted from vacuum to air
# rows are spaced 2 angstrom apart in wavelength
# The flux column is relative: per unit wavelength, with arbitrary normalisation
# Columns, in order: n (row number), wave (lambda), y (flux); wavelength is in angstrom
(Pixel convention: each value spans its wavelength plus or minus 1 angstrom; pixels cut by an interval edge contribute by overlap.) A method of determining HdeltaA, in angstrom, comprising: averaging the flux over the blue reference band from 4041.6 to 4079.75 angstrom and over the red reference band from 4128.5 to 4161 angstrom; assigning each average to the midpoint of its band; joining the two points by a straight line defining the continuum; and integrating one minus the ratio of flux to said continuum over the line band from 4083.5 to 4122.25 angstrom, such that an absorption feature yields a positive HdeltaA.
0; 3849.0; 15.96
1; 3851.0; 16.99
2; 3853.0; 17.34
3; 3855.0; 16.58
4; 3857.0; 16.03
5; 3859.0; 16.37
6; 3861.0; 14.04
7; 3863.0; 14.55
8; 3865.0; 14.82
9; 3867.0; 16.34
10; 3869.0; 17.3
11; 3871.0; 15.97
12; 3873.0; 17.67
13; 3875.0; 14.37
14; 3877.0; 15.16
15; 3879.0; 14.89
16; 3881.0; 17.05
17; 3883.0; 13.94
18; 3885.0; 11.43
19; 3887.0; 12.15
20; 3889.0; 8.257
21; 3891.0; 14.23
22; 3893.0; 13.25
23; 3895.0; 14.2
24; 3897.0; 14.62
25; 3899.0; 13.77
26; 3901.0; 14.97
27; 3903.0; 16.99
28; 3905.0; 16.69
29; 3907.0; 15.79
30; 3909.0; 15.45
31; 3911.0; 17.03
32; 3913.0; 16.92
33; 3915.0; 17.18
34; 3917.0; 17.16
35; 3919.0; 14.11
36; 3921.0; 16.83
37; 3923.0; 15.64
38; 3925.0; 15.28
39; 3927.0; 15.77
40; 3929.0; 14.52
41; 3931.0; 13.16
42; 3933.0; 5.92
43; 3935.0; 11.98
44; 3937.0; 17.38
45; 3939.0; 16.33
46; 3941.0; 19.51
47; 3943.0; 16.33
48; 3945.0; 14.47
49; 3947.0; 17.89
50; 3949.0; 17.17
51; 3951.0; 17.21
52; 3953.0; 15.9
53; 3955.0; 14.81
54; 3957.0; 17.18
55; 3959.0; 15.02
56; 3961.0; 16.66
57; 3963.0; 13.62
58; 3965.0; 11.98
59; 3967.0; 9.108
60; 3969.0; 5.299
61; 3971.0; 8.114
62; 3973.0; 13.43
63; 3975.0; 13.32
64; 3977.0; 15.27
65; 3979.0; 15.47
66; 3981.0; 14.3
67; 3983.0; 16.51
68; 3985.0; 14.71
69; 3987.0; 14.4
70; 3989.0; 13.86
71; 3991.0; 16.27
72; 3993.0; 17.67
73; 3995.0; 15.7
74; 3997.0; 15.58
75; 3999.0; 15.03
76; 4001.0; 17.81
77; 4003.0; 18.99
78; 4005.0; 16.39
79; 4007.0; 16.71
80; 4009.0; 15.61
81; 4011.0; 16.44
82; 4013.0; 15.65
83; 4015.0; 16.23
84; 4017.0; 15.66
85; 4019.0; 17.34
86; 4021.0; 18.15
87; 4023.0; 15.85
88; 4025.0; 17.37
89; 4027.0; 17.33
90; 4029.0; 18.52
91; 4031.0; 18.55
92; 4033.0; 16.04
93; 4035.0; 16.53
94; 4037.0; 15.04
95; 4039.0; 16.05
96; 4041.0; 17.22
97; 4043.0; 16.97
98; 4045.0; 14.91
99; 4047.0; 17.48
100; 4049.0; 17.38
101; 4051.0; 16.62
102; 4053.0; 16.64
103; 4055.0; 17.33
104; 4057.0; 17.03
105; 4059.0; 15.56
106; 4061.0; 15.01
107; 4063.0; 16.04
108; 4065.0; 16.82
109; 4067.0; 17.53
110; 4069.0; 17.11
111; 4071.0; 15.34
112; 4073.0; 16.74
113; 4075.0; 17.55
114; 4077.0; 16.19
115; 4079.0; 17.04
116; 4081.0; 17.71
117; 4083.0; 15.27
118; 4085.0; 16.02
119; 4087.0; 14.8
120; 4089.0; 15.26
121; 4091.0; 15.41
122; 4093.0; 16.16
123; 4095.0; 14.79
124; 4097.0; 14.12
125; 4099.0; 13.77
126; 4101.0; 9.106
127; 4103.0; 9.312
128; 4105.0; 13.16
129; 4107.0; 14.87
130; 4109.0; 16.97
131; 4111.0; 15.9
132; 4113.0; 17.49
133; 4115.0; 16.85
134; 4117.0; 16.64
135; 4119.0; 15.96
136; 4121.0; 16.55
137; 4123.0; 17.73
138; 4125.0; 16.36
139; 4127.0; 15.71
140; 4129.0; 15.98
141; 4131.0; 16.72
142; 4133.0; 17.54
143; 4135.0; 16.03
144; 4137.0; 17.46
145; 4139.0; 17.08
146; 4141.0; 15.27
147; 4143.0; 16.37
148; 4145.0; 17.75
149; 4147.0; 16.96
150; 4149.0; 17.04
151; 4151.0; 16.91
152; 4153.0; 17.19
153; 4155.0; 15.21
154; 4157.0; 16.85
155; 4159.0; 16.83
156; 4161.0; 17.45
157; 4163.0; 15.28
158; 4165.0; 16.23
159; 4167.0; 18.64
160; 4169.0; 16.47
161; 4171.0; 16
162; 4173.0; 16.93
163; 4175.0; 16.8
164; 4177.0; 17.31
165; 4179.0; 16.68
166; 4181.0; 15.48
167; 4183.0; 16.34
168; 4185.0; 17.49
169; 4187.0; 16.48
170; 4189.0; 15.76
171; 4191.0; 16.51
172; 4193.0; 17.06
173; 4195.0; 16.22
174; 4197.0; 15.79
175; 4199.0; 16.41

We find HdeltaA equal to 4.0 angstrom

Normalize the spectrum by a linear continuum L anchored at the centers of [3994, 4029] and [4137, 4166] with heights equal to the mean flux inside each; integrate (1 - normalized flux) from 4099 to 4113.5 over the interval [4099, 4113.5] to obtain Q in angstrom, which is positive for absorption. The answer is 2.6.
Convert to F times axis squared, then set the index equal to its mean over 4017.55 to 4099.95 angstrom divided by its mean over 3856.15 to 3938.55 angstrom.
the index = 1.20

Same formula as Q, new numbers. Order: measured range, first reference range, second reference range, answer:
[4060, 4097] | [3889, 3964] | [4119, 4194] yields 0.2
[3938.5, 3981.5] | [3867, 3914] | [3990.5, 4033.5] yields 4.0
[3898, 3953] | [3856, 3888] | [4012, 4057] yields 0.2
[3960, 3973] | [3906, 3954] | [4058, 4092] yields 3.9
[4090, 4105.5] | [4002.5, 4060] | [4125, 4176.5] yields 3.2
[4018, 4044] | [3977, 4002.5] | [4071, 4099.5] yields -2.1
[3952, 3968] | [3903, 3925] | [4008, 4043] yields 2.1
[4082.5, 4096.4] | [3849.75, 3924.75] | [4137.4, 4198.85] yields 0.8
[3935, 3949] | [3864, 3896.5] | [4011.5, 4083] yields -1.3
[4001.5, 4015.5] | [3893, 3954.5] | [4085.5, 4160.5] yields -0.9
